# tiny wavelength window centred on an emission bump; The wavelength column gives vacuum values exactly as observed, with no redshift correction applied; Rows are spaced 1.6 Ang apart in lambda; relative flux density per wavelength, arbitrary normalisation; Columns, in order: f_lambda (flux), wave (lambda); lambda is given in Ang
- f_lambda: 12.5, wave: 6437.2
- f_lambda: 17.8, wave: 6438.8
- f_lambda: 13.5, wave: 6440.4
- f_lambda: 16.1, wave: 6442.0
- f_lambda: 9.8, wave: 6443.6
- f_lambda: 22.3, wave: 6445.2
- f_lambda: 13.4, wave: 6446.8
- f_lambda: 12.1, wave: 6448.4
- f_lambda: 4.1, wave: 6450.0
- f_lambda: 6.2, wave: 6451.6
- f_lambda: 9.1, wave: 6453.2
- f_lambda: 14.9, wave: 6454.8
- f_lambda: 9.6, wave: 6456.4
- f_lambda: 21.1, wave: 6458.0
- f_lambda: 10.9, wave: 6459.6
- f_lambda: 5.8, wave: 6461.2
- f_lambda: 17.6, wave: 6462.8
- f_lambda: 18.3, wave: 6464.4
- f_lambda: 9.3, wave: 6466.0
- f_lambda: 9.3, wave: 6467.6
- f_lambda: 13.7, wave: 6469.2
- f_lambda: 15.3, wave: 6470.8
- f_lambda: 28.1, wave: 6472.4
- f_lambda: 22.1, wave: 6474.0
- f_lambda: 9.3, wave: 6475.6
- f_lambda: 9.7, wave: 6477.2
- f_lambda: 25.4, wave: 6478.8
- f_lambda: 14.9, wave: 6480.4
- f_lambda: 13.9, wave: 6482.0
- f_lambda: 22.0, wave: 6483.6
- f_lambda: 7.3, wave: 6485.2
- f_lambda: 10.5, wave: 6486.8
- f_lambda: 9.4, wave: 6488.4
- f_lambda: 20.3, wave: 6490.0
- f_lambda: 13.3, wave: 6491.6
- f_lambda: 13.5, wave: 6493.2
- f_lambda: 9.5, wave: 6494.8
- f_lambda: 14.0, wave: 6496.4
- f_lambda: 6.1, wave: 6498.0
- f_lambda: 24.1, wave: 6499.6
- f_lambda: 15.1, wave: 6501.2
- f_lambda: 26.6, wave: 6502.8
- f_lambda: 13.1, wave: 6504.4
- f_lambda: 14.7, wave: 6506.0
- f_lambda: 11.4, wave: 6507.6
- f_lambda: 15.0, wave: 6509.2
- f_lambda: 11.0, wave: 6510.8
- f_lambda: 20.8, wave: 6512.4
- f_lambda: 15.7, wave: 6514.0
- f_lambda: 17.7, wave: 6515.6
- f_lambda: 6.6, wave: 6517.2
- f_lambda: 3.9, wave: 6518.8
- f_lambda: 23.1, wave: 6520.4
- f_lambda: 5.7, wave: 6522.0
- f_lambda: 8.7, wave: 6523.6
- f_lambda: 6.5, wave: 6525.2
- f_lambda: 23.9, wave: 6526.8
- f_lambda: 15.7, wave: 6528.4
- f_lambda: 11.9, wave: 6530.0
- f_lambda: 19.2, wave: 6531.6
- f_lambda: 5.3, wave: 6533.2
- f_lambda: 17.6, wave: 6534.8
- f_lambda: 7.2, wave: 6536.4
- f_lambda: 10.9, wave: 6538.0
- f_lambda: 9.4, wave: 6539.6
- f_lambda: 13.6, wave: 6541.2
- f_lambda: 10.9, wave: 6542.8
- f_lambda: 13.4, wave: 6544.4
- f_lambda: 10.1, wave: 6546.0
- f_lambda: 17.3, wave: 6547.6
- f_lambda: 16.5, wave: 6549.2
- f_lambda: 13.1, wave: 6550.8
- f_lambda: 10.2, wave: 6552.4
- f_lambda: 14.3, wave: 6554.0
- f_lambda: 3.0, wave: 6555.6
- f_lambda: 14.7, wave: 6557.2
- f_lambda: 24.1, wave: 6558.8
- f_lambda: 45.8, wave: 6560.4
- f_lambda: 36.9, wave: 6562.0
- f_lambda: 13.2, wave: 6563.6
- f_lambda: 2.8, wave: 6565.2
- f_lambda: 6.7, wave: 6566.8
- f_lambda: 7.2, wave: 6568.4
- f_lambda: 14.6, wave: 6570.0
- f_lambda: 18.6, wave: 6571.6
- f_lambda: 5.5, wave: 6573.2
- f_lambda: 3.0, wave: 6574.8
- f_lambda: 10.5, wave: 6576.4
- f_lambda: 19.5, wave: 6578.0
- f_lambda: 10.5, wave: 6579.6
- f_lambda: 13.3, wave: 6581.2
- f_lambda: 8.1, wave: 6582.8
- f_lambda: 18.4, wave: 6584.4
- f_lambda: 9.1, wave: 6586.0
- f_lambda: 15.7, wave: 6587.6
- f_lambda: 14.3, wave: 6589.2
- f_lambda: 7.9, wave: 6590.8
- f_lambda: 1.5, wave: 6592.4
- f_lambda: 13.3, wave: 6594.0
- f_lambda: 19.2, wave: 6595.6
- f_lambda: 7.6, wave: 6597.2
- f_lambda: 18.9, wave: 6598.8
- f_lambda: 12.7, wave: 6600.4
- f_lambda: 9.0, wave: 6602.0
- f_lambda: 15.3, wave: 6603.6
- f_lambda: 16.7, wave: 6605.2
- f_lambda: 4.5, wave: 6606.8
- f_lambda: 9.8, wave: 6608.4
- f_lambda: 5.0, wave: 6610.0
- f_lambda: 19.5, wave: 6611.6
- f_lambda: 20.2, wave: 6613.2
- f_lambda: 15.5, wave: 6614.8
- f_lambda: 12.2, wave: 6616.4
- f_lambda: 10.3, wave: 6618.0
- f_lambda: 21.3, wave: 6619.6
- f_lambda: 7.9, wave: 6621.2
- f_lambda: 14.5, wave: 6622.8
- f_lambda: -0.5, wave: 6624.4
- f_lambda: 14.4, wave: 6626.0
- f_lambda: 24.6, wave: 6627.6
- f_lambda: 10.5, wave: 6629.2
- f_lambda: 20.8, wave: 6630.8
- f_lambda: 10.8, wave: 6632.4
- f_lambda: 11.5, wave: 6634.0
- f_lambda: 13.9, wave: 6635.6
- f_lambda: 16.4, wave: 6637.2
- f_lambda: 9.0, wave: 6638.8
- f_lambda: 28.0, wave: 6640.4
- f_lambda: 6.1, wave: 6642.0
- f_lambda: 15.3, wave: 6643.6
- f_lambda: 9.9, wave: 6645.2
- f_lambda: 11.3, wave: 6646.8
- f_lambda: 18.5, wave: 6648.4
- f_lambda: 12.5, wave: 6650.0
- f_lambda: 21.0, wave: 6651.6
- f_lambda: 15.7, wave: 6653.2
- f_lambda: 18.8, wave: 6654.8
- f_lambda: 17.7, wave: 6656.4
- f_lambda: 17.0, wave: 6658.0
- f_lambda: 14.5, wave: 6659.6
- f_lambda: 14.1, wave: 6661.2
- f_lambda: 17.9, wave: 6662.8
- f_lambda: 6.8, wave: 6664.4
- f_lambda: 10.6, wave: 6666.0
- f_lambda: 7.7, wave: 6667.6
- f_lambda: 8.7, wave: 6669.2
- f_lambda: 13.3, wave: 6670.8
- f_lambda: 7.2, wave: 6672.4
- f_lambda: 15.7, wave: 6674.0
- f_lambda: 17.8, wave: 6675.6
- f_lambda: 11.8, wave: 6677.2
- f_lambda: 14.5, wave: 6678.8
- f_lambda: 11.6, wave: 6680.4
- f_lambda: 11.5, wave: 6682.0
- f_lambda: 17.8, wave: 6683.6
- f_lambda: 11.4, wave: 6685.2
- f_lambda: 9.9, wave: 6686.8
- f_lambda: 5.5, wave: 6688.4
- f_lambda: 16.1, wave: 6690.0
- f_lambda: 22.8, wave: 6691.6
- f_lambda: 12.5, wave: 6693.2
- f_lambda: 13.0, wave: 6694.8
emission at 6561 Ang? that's H-beta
